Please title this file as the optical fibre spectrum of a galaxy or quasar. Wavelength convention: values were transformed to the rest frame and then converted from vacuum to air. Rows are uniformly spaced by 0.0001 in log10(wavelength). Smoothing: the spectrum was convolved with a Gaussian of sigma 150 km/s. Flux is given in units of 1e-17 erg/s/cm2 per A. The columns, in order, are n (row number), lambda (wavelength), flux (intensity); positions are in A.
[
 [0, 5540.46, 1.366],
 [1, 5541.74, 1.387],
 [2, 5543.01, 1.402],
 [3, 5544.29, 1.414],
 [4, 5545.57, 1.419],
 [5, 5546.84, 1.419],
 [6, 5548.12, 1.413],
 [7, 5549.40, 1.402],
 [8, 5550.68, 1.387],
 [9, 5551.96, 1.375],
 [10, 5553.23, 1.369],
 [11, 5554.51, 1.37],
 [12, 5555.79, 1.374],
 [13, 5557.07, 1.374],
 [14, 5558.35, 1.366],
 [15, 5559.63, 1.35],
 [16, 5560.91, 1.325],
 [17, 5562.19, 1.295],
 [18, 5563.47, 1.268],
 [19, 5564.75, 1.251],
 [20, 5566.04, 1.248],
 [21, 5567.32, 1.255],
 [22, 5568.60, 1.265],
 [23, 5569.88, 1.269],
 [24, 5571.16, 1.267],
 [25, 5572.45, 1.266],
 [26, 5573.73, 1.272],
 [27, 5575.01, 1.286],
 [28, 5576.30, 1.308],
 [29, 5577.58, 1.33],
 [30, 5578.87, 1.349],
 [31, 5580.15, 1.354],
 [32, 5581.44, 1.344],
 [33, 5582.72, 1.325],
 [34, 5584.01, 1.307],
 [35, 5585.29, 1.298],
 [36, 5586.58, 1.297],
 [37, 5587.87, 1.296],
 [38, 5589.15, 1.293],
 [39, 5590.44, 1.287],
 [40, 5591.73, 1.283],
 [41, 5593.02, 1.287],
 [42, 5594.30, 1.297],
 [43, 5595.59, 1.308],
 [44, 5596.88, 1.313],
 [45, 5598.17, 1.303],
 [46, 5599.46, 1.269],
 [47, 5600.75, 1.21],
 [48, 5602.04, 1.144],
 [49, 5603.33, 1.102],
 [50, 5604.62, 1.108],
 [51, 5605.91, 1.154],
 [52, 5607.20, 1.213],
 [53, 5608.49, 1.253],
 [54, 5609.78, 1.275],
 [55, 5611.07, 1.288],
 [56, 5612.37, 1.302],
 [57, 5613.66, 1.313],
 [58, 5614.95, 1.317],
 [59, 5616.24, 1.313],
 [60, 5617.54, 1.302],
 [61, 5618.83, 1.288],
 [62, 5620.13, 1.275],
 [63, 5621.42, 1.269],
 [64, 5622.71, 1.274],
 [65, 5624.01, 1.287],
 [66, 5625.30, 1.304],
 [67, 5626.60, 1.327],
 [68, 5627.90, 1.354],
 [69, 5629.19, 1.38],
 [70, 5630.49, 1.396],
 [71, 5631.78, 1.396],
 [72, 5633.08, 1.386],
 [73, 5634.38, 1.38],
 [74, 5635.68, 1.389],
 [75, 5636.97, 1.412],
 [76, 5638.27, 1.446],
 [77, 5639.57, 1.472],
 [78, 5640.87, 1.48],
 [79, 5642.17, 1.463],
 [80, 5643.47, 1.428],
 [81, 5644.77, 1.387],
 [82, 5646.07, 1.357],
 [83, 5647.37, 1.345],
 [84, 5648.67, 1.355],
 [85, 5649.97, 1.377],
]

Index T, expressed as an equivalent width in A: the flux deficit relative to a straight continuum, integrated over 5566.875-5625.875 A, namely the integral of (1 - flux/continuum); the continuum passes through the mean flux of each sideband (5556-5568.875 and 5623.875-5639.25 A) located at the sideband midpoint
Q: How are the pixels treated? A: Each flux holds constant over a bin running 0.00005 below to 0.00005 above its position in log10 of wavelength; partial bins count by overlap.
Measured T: 2.74 A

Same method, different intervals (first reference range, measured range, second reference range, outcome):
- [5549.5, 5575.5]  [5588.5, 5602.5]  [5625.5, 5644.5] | 0.84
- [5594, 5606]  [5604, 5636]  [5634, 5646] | 0.56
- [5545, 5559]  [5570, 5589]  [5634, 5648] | 1.24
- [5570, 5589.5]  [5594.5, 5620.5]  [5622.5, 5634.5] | 1.51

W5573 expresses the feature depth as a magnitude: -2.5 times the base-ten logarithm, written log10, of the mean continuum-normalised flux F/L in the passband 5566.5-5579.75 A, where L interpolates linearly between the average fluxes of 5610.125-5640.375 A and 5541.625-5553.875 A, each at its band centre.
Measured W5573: 0.08 mag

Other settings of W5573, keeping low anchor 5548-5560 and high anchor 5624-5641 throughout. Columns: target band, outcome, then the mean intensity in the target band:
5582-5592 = 0.07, 1.3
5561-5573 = 0.09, 1.27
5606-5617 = 0.09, 1.28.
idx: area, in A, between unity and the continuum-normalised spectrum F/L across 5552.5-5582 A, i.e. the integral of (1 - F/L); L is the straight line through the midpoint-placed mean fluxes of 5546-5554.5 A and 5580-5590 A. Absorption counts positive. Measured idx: 0.9 A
